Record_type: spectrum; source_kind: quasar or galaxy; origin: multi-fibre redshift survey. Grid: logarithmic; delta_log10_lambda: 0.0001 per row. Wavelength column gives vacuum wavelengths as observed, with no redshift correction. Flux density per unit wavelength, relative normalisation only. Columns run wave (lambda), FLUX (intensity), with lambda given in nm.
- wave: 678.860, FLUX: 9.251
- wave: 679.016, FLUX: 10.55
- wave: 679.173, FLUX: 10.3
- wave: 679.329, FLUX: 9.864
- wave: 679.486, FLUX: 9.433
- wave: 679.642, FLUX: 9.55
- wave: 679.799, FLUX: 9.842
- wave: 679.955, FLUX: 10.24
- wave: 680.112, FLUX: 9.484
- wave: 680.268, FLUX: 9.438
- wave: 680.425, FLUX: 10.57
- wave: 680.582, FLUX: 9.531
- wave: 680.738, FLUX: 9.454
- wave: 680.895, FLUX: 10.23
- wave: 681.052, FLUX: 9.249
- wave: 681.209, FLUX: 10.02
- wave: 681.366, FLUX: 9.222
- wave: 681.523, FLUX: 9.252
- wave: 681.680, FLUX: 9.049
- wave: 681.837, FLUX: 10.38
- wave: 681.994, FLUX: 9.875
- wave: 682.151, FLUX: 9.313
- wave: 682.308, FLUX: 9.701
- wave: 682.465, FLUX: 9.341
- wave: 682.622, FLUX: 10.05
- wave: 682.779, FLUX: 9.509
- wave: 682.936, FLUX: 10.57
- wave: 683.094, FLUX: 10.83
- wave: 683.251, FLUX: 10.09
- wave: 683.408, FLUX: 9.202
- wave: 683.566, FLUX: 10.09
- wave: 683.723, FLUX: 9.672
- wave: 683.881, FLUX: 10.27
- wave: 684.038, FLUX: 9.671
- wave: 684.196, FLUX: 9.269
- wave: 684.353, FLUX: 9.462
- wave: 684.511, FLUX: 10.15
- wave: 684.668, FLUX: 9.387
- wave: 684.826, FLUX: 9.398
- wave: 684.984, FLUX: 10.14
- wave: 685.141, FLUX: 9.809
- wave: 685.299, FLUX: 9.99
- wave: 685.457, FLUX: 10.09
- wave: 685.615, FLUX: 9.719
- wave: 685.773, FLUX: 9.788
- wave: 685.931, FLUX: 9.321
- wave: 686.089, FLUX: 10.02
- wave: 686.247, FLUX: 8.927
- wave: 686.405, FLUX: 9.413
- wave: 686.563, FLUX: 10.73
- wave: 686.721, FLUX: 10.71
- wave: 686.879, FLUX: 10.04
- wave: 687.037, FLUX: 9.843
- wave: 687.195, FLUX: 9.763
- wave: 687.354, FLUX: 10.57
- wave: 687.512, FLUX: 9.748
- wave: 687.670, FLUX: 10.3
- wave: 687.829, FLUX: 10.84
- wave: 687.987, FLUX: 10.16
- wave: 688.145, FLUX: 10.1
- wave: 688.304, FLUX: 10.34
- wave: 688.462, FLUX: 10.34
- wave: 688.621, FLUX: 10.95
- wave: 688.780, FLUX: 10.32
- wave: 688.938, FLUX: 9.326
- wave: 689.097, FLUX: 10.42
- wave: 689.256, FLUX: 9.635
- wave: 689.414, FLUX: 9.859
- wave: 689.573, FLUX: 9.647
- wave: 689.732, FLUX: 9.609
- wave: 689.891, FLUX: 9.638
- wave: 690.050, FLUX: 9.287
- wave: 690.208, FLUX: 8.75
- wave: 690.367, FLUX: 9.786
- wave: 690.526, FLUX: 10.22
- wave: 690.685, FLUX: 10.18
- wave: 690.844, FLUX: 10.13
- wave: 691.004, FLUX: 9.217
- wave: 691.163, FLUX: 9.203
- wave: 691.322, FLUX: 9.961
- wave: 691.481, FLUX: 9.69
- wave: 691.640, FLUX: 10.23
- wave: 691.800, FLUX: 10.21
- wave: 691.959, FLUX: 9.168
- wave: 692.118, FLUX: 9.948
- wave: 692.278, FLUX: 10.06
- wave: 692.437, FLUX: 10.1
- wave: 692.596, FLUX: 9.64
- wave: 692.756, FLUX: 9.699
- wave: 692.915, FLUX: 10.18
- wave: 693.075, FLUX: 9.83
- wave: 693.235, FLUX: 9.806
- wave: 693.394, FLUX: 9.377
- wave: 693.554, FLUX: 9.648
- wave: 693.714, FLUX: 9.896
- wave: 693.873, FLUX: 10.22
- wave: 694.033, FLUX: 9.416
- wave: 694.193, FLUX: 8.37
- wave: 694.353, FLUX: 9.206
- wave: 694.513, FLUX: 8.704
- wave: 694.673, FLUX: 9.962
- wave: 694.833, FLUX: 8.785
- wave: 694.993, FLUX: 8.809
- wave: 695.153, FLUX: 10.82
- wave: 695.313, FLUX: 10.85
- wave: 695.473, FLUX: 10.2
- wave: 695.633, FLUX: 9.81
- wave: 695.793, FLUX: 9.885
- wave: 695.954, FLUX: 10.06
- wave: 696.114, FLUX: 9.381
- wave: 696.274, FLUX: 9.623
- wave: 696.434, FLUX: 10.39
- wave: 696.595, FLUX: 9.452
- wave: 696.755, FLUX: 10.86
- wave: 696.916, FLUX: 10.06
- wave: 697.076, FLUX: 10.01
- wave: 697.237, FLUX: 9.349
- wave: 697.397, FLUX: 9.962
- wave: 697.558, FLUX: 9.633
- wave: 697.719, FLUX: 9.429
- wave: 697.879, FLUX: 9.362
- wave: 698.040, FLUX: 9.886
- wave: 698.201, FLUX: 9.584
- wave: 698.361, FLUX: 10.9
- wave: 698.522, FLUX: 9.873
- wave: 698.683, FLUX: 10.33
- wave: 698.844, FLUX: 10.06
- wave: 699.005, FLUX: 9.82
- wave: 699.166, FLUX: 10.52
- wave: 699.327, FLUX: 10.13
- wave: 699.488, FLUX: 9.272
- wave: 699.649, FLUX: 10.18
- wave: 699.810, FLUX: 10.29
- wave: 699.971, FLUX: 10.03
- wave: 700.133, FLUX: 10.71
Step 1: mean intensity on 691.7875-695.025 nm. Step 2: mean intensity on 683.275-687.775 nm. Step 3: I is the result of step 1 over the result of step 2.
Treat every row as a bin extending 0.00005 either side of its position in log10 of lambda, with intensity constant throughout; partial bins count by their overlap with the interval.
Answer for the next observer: 0.97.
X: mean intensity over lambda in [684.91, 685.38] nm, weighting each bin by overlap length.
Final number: 9.99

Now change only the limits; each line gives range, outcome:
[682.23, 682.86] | 9.67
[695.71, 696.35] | 9.74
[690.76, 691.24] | 9.51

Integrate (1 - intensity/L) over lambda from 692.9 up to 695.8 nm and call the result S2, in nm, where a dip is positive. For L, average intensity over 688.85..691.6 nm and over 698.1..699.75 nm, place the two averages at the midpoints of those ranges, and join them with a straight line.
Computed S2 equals 0.06 nm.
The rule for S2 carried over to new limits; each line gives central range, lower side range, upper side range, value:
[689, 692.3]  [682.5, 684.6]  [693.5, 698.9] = 0.03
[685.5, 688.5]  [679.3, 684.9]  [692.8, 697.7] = -0.09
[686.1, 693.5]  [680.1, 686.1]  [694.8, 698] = -0.08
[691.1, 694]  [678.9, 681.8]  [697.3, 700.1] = 0.02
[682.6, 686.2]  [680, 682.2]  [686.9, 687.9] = 0.03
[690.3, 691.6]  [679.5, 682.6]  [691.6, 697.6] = -0.01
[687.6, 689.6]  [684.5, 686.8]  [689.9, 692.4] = -0.08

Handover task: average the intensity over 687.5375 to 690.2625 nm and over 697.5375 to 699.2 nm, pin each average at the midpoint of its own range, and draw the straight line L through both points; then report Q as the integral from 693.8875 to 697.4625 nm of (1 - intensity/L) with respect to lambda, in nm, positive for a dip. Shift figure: 0.08 nm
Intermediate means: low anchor 9.98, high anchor 9.94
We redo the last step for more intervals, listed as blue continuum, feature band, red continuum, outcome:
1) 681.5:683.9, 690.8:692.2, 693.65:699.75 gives 0.01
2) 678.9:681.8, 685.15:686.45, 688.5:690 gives 0.02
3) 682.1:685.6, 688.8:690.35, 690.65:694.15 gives 0.03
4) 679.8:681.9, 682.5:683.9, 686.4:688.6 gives -0.01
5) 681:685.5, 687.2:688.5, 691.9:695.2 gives -0.08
